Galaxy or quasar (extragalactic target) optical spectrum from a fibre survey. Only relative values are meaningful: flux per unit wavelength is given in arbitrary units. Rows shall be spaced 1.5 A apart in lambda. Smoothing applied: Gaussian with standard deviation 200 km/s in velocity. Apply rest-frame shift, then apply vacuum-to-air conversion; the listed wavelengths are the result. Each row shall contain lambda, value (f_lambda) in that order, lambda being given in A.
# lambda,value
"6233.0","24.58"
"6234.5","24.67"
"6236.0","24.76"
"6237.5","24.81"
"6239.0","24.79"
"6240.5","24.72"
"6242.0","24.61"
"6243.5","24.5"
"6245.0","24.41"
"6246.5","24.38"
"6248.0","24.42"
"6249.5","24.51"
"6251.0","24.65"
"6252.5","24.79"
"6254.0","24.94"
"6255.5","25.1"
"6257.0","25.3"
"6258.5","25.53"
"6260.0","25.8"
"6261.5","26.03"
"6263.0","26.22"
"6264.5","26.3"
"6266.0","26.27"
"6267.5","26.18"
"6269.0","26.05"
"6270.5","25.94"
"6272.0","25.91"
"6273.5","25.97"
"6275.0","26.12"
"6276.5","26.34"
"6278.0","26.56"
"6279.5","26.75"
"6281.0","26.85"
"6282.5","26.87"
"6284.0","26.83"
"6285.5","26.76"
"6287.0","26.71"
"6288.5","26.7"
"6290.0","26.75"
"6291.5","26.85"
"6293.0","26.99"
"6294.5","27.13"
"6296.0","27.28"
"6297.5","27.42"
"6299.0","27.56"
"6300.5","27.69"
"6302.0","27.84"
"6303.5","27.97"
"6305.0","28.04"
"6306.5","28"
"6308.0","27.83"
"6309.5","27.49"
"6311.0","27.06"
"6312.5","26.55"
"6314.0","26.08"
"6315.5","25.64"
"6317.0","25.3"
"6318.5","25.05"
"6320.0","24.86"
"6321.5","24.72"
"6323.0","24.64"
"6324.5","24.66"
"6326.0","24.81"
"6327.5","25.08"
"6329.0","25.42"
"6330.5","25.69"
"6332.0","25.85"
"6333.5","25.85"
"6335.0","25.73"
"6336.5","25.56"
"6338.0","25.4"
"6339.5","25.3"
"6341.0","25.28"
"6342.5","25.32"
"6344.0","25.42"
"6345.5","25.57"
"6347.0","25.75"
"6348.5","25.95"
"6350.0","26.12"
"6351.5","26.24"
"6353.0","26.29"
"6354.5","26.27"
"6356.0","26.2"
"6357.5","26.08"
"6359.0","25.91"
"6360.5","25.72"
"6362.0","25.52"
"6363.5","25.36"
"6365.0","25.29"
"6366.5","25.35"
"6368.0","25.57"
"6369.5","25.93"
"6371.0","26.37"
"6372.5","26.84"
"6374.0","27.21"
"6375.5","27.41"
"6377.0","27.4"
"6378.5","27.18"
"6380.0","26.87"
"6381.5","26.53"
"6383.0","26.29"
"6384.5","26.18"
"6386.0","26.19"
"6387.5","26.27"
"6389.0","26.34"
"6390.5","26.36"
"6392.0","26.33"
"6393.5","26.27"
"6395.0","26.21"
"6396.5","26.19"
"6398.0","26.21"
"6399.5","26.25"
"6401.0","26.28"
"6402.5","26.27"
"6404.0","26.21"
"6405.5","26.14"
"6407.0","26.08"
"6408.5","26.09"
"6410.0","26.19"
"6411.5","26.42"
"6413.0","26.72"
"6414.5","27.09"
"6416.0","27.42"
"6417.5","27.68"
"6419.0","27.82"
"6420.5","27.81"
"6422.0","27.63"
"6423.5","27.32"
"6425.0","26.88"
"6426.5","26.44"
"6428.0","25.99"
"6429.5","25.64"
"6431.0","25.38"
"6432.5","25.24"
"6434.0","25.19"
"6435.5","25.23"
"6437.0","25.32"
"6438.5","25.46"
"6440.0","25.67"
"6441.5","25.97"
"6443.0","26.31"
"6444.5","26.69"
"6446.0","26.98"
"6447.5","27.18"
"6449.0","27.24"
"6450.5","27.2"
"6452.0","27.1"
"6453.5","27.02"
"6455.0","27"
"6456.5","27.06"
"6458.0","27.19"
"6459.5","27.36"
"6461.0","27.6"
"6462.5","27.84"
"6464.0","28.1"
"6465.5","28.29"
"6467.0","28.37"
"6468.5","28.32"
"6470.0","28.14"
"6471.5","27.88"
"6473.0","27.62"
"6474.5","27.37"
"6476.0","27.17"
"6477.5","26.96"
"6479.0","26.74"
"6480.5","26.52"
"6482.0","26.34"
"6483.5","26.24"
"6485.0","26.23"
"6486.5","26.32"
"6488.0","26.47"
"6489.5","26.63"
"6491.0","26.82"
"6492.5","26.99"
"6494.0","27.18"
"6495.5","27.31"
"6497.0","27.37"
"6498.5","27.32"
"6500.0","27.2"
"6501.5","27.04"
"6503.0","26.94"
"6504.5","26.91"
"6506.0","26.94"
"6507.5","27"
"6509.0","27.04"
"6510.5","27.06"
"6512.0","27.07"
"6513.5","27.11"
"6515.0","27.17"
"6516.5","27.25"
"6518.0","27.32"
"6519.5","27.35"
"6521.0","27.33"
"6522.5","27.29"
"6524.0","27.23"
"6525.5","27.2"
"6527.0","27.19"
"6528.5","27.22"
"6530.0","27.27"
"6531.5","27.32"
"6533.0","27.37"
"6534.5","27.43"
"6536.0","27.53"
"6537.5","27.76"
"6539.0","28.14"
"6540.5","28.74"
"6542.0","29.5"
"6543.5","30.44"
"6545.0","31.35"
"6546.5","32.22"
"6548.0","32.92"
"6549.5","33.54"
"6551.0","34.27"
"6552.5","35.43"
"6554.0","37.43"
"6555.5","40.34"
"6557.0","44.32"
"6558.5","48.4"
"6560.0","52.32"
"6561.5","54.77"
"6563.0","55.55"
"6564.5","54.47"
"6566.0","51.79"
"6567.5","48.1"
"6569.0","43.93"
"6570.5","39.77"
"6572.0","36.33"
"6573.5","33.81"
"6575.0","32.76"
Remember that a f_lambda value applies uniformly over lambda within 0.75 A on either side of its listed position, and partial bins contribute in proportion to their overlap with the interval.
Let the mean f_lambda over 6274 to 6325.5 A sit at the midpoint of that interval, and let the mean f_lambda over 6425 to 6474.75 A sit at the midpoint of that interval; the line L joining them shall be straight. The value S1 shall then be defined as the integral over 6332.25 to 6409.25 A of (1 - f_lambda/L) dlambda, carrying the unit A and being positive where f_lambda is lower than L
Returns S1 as 1.8 A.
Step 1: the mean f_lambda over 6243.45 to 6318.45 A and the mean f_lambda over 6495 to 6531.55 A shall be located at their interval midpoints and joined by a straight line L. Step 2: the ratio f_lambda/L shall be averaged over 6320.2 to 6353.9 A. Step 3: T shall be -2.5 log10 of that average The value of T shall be 0.043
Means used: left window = 26.3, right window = 27.2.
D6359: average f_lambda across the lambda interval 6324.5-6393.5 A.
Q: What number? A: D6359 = 26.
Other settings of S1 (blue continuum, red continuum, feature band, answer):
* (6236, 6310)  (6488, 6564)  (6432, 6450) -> 2.02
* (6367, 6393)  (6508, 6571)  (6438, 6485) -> 5.04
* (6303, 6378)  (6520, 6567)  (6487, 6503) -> 2.84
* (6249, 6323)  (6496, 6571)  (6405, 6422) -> 1.63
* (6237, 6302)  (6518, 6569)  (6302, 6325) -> 0.94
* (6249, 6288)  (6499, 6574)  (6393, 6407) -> 1.59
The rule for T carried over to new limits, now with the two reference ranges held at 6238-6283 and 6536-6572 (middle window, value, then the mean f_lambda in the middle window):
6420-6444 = 0.28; 26.1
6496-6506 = 0.34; 27.1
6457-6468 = 0.25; 27.8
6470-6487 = 0.31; 26.9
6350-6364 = 0.16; 26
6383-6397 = 0.20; 26.3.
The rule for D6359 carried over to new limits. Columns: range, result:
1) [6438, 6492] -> 27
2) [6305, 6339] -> 25.8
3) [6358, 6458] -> 26.4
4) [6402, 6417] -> 26.5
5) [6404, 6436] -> 26.5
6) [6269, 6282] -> 26.3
